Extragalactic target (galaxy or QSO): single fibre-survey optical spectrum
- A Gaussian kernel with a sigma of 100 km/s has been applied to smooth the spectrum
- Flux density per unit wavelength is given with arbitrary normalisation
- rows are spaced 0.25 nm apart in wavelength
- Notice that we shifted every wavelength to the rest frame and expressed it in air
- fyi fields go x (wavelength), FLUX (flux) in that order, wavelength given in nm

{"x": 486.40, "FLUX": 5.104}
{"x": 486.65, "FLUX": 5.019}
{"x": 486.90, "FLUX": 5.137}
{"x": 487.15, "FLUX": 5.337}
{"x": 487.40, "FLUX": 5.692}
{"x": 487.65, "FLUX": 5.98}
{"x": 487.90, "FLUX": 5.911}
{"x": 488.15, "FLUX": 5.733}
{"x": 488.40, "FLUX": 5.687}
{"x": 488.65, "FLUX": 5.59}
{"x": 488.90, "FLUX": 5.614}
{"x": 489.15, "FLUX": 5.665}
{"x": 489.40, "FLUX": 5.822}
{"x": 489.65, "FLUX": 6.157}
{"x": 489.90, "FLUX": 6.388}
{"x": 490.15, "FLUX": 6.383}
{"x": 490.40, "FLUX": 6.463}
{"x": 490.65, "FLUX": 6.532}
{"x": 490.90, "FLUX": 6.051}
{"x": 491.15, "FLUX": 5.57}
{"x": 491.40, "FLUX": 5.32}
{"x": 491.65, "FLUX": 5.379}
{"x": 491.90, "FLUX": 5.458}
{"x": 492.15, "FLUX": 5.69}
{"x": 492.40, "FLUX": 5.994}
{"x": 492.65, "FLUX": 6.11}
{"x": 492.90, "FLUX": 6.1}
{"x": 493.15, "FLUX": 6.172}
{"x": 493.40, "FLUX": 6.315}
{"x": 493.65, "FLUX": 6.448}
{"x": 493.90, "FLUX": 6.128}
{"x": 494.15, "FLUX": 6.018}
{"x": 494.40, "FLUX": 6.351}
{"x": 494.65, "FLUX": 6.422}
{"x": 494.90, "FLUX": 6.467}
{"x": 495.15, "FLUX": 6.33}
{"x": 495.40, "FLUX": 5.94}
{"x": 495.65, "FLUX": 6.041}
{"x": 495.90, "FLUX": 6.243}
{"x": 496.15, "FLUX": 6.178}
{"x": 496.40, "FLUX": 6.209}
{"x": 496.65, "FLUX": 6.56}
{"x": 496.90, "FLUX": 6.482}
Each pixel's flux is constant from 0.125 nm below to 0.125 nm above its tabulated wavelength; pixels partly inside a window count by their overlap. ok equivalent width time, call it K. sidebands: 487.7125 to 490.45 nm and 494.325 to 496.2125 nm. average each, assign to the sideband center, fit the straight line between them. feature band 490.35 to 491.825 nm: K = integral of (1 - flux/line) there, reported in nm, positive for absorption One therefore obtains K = 0.05 nm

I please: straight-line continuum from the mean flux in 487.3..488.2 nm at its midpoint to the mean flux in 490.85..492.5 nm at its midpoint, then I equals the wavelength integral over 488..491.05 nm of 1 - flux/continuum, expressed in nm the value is -0.14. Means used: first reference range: 5.84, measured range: 6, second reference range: 5.61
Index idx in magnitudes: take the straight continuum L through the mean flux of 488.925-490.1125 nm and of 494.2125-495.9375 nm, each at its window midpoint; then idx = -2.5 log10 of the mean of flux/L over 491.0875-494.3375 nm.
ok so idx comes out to 0.04 mag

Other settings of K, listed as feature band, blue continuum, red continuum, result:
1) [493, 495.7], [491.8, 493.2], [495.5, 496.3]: -0.09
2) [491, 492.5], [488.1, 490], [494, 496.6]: 0.11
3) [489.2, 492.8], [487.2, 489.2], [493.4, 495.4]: 0.02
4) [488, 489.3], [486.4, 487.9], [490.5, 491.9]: -0.02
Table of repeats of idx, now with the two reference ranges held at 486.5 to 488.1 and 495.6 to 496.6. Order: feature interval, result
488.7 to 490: -0.04 mag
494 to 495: -0.04 mag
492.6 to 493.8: -0.05 mag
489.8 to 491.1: -0.10 mag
